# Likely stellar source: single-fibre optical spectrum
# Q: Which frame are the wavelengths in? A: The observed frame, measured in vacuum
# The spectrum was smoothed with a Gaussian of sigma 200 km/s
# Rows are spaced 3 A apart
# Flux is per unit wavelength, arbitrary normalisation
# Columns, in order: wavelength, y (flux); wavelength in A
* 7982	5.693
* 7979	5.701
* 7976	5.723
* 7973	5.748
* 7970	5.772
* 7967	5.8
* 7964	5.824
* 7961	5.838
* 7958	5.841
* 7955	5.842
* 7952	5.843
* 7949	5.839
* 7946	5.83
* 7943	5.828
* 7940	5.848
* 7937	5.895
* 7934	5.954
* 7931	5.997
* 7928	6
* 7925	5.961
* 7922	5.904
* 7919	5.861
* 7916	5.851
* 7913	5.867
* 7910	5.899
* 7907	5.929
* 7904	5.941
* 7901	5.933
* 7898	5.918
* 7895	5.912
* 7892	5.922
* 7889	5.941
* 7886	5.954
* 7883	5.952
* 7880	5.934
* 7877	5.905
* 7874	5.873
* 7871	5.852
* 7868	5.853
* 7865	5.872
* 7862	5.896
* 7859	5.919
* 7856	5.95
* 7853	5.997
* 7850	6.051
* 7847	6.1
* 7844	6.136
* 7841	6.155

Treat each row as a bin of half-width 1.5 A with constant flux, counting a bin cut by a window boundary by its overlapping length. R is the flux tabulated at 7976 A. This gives 5.723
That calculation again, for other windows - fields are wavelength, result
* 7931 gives 5.997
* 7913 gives 5.867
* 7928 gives 6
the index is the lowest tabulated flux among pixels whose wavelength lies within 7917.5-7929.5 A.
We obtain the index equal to 5.861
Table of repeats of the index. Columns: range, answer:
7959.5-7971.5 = 5.772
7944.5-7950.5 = 5.83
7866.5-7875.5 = 5.852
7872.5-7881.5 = 5.873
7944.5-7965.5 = 5.824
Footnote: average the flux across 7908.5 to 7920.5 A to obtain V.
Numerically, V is 5.87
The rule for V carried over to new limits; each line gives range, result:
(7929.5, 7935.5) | 5.98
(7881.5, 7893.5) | 5.94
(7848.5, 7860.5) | 5.98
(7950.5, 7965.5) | 5.84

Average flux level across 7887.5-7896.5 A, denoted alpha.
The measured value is 5.93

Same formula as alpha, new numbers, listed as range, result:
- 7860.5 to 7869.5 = 5.87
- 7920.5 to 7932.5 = 5.97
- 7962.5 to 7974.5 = 5.79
